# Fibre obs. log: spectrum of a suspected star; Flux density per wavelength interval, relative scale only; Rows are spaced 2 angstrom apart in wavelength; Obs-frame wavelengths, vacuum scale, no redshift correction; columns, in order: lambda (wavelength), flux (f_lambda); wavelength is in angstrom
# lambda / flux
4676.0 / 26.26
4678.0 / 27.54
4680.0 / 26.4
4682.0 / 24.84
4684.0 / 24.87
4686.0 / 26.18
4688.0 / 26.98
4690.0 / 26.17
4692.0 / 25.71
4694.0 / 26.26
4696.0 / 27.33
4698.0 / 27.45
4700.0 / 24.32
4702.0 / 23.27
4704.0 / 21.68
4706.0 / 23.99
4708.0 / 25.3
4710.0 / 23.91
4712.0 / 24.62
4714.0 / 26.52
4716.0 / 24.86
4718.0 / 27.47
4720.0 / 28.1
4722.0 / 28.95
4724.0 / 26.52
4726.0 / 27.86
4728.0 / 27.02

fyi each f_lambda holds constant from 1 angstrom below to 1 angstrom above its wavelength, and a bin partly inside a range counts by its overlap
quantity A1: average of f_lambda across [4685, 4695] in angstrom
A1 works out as 26.3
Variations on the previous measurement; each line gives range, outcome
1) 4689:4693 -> 25.9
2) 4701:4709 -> 23.6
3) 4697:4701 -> 25.9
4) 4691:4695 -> 26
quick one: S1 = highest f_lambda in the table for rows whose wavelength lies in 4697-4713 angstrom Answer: 27.45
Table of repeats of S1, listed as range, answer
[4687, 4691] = 26.98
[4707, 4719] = 27.47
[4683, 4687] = 26.18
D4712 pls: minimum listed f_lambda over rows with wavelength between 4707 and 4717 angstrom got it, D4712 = 23.91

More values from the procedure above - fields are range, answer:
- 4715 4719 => 24.86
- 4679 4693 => 24.84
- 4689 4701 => 24.32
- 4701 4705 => 21.68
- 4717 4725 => 26.52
